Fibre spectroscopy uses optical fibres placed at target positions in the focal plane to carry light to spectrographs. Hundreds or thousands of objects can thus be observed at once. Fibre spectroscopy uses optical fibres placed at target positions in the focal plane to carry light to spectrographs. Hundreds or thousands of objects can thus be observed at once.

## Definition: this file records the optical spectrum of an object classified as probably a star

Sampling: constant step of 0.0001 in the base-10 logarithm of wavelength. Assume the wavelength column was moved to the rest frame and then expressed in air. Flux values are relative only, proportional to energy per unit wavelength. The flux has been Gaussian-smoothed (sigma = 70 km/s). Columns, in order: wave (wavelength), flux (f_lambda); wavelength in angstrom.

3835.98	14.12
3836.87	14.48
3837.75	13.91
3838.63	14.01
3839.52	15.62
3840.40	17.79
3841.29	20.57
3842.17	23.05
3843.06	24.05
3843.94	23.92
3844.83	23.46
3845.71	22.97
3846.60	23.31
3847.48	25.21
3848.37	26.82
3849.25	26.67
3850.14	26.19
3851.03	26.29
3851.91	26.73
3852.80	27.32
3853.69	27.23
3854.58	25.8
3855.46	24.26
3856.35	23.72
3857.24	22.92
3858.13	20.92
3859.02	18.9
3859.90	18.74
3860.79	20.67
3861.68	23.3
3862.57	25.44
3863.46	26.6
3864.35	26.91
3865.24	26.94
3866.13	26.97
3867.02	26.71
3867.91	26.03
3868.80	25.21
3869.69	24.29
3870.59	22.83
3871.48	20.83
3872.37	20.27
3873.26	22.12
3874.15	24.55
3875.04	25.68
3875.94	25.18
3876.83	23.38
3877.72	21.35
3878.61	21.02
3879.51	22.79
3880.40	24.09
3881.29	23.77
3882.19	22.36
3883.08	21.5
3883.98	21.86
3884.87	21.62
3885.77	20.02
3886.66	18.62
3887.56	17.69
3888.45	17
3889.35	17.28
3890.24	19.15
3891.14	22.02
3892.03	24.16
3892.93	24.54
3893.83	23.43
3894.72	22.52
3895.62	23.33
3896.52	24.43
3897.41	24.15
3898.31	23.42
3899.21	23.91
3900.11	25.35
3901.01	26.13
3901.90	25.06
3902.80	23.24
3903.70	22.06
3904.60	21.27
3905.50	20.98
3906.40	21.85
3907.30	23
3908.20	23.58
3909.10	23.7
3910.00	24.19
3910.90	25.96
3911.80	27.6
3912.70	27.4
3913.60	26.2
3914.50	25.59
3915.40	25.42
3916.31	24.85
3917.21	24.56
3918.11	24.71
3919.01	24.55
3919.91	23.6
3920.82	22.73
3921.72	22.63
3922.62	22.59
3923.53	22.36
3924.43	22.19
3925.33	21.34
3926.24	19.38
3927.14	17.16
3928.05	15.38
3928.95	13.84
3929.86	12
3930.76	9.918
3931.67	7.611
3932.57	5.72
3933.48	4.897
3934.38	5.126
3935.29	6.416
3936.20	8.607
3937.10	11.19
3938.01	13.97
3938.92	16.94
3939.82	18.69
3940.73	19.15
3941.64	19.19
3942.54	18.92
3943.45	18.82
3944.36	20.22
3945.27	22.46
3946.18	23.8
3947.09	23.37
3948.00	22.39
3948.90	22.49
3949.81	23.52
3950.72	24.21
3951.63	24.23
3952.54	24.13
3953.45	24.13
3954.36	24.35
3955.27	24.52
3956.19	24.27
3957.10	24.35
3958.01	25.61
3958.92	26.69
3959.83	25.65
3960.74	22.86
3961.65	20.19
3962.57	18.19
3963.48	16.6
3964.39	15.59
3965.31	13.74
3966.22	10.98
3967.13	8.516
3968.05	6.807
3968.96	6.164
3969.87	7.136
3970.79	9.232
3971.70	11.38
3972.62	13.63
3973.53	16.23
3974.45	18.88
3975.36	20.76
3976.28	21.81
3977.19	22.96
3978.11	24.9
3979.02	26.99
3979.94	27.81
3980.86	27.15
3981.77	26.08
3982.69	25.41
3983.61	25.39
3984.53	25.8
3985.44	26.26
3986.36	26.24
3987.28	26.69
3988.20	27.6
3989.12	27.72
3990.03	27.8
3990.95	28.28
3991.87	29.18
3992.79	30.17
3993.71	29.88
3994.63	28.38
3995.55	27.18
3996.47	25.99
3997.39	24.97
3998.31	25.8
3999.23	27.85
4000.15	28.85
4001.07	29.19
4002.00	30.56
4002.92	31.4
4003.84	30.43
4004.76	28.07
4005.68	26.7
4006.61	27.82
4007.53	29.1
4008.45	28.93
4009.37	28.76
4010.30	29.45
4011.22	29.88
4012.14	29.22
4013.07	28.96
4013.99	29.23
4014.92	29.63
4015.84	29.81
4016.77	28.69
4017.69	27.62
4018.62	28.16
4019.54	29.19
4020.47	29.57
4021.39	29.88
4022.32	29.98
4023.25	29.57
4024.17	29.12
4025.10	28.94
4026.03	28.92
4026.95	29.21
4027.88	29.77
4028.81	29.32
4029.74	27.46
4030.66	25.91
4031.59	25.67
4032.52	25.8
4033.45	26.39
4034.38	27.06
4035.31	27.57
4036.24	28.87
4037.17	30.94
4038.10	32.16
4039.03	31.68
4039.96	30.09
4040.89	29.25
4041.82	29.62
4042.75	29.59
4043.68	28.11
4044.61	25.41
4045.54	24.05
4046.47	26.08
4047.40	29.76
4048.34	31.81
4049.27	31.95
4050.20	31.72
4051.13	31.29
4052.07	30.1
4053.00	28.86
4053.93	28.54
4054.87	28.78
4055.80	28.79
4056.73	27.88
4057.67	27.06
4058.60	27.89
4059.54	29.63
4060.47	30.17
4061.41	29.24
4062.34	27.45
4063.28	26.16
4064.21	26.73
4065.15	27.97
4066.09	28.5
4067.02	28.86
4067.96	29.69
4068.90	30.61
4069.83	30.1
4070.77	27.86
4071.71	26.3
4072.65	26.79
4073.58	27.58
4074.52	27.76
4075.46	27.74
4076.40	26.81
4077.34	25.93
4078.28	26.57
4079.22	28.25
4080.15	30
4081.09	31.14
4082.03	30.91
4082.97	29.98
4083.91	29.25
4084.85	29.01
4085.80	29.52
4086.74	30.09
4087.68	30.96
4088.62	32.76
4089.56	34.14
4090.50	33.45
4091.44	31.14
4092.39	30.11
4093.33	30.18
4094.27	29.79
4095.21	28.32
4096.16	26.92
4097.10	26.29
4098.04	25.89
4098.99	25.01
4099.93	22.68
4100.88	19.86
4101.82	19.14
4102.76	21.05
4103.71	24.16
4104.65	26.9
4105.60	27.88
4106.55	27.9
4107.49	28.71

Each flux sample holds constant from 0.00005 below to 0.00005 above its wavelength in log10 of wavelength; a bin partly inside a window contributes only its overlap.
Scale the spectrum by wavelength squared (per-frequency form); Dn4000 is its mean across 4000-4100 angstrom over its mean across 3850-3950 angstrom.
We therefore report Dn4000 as 1.4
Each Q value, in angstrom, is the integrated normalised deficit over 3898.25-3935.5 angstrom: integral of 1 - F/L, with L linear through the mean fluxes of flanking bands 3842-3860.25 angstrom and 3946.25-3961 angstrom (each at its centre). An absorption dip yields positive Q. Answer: 5.70 angstrom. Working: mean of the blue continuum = 24.3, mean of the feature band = 20.5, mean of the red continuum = 24.2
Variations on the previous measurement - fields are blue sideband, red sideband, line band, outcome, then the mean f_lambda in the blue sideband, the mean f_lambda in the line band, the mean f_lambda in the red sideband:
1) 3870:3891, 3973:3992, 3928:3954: 7.8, 21.5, 16.7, 25.1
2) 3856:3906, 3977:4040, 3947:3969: 4.8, 22.8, 20.3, 28.2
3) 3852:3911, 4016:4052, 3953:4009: 7.5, 23.1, 23.3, 28.9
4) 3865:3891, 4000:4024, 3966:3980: 6.0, 22.4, 15.6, 29.2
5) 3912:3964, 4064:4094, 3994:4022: -4.7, 19.9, 28.7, 29.3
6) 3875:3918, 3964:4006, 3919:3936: 5.6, 23.1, 15.4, 23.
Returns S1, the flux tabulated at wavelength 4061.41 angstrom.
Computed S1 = 29.24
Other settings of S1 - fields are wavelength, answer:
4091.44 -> 31.14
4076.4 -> 26.81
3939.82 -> 18.69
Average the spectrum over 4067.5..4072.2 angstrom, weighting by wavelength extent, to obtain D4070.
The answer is 28.9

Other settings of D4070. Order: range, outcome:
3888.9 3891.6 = 19.6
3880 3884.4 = 22.7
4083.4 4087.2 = 29.4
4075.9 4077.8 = 26.4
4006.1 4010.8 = 28.8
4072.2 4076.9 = 27.3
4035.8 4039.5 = 30.9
